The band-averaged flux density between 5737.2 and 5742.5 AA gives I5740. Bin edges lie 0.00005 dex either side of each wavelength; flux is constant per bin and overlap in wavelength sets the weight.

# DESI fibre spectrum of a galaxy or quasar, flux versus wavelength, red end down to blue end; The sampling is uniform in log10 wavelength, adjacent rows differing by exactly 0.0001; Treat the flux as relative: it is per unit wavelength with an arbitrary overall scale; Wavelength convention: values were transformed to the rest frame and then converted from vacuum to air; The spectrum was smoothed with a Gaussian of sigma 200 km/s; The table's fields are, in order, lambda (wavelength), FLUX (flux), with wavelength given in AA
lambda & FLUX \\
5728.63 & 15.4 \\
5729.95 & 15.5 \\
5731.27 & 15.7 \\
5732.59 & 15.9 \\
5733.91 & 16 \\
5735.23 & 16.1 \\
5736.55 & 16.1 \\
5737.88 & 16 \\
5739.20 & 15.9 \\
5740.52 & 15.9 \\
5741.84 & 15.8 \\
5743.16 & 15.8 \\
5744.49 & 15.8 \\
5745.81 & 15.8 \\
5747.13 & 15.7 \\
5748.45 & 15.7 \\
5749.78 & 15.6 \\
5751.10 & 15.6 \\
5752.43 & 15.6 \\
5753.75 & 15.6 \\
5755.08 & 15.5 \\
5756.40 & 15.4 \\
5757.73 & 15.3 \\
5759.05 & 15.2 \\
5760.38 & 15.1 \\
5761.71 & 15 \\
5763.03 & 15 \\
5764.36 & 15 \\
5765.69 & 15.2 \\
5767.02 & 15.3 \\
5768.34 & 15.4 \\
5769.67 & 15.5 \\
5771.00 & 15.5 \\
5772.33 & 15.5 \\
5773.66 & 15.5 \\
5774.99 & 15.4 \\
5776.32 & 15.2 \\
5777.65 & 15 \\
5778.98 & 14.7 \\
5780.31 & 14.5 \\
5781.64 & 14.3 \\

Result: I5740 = 15.9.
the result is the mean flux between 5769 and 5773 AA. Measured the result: 15.5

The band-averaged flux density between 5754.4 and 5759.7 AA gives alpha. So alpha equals 15.4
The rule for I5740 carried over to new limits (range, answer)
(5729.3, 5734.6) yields 15.8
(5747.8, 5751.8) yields 15.6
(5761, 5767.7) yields 15.1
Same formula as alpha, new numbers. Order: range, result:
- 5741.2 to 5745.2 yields 15.8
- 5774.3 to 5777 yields 15.3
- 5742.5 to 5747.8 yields 15.8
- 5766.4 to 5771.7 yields 15.4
